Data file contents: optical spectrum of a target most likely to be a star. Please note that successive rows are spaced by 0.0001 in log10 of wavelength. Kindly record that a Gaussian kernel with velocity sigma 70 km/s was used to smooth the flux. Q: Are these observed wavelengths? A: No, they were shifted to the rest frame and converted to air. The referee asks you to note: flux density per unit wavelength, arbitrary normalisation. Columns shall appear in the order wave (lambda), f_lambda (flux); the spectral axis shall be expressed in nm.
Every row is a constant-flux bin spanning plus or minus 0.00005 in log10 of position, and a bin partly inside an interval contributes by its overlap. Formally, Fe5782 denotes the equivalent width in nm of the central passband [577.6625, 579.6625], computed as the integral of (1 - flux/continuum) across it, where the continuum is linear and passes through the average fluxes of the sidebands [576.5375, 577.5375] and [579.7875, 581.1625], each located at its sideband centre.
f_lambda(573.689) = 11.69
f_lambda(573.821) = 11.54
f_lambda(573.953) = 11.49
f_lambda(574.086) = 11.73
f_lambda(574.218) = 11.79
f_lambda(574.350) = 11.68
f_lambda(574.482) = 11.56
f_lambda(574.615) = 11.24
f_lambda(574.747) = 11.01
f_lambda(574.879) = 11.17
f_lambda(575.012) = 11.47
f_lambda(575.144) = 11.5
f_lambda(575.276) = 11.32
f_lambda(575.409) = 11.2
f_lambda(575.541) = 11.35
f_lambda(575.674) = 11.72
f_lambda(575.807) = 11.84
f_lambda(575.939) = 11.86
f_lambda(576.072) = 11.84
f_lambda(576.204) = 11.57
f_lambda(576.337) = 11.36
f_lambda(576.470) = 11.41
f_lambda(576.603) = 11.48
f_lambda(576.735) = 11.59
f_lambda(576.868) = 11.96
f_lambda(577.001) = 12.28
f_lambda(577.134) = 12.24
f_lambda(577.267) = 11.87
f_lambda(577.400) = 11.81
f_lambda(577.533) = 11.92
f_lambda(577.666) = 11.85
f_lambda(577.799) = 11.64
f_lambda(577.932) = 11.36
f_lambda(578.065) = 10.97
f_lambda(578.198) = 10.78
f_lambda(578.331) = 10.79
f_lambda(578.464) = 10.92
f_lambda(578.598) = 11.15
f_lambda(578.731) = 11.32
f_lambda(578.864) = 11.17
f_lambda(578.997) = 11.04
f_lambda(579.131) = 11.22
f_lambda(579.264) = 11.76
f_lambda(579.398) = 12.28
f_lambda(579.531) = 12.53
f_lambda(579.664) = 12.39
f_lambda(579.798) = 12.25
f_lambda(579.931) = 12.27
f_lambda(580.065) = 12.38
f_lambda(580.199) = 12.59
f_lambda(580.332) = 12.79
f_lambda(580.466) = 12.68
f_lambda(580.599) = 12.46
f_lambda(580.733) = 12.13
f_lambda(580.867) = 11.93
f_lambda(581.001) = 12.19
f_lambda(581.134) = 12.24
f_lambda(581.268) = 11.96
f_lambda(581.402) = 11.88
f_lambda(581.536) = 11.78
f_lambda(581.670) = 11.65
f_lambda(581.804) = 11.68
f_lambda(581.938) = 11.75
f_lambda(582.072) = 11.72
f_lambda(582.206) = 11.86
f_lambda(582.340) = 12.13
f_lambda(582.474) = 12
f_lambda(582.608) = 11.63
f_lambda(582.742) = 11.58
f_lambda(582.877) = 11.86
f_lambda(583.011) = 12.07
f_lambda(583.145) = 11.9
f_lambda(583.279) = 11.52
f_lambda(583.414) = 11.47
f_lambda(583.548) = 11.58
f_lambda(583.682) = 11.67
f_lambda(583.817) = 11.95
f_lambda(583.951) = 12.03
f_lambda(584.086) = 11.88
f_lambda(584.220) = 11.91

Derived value 0.12 nm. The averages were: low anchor 11.9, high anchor 12.4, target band 11.4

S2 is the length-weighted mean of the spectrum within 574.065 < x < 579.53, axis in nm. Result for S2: 11.5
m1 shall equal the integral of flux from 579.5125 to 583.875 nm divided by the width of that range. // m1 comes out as 12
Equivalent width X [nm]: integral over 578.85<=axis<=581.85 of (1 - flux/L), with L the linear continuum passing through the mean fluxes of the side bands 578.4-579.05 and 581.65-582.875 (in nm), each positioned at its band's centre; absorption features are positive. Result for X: -0.17 nm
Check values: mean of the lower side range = 11.1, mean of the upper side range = 11.8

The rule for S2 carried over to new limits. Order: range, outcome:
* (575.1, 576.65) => 11.5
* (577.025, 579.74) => 11.6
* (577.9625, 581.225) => 11.8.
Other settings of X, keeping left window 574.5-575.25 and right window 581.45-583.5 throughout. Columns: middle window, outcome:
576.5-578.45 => -0.021 nm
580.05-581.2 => -0.071 nm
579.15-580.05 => -0.047 nm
